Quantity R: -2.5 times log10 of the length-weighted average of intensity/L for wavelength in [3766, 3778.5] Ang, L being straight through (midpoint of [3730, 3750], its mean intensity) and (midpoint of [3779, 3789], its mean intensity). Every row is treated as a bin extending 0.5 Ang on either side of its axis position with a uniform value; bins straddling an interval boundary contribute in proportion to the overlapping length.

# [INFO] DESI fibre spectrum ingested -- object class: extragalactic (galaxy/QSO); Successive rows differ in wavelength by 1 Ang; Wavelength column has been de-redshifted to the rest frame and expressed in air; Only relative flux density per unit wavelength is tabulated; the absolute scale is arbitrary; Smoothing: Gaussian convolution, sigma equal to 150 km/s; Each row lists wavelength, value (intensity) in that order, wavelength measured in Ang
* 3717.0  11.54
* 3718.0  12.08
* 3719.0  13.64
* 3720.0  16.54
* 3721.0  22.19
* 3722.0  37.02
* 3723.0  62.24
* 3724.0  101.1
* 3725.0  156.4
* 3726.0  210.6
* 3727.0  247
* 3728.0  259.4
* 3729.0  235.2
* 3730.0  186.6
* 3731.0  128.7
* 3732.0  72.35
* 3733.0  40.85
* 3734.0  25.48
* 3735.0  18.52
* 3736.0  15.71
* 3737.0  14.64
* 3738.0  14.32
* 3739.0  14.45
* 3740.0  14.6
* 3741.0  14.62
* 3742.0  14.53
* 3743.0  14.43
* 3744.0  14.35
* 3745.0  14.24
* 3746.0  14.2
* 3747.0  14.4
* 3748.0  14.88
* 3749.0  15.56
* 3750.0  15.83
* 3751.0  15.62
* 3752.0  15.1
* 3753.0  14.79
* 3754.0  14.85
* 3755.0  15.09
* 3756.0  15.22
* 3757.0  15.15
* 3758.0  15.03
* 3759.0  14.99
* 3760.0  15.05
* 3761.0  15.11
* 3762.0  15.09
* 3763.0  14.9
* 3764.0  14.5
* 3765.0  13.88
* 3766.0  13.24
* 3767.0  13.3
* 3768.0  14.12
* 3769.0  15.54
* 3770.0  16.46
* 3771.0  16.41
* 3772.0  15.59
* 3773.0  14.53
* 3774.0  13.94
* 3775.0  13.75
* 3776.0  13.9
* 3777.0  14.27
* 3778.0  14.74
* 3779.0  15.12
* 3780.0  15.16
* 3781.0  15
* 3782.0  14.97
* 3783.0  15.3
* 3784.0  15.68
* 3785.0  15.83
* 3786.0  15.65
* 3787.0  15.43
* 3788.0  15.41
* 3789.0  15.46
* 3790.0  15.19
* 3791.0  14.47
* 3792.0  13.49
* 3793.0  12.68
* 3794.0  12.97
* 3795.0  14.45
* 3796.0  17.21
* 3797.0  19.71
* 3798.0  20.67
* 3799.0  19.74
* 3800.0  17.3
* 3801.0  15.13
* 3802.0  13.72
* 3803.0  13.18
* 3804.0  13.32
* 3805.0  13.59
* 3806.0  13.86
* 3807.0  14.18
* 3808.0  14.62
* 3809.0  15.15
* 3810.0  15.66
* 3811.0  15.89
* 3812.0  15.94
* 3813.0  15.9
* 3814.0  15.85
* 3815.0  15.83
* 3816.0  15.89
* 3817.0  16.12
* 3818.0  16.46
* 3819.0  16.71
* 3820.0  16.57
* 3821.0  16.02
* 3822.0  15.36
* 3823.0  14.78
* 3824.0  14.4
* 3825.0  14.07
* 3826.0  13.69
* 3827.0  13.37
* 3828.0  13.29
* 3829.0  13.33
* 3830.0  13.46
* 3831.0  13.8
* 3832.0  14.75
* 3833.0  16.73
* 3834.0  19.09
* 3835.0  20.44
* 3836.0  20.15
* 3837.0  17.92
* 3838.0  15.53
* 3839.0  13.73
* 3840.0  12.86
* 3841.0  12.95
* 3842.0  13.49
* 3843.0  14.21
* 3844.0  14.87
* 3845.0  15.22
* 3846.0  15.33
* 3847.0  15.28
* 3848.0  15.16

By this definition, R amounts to 0.29 mag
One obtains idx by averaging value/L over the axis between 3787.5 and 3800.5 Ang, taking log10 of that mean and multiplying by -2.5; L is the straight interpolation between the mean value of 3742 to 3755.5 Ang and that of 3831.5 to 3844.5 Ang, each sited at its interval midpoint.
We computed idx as -0.05 mag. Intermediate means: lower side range 14.9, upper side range 15.9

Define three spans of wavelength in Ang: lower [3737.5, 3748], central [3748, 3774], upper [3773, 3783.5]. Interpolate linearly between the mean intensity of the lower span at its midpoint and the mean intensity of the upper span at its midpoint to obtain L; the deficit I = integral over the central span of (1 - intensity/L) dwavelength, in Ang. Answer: -0.8 Ang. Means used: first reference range 14.4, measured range 15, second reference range 14.6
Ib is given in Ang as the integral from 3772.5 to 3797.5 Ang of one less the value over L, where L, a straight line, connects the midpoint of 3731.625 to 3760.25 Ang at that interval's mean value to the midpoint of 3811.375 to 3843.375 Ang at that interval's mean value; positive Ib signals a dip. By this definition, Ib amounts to 2.7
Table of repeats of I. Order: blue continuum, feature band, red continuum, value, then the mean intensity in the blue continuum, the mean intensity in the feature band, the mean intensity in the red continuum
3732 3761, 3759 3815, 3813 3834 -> 3.48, 17.2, 15.1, 15.1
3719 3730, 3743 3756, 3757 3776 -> 9.77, 132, 14.9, 14.7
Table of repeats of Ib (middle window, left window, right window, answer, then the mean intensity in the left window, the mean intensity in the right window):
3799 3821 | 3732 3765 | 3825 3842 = 0.4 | 16.9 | 15.2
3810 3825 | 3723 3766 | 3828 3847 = 4.6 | 50.4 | 15.4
